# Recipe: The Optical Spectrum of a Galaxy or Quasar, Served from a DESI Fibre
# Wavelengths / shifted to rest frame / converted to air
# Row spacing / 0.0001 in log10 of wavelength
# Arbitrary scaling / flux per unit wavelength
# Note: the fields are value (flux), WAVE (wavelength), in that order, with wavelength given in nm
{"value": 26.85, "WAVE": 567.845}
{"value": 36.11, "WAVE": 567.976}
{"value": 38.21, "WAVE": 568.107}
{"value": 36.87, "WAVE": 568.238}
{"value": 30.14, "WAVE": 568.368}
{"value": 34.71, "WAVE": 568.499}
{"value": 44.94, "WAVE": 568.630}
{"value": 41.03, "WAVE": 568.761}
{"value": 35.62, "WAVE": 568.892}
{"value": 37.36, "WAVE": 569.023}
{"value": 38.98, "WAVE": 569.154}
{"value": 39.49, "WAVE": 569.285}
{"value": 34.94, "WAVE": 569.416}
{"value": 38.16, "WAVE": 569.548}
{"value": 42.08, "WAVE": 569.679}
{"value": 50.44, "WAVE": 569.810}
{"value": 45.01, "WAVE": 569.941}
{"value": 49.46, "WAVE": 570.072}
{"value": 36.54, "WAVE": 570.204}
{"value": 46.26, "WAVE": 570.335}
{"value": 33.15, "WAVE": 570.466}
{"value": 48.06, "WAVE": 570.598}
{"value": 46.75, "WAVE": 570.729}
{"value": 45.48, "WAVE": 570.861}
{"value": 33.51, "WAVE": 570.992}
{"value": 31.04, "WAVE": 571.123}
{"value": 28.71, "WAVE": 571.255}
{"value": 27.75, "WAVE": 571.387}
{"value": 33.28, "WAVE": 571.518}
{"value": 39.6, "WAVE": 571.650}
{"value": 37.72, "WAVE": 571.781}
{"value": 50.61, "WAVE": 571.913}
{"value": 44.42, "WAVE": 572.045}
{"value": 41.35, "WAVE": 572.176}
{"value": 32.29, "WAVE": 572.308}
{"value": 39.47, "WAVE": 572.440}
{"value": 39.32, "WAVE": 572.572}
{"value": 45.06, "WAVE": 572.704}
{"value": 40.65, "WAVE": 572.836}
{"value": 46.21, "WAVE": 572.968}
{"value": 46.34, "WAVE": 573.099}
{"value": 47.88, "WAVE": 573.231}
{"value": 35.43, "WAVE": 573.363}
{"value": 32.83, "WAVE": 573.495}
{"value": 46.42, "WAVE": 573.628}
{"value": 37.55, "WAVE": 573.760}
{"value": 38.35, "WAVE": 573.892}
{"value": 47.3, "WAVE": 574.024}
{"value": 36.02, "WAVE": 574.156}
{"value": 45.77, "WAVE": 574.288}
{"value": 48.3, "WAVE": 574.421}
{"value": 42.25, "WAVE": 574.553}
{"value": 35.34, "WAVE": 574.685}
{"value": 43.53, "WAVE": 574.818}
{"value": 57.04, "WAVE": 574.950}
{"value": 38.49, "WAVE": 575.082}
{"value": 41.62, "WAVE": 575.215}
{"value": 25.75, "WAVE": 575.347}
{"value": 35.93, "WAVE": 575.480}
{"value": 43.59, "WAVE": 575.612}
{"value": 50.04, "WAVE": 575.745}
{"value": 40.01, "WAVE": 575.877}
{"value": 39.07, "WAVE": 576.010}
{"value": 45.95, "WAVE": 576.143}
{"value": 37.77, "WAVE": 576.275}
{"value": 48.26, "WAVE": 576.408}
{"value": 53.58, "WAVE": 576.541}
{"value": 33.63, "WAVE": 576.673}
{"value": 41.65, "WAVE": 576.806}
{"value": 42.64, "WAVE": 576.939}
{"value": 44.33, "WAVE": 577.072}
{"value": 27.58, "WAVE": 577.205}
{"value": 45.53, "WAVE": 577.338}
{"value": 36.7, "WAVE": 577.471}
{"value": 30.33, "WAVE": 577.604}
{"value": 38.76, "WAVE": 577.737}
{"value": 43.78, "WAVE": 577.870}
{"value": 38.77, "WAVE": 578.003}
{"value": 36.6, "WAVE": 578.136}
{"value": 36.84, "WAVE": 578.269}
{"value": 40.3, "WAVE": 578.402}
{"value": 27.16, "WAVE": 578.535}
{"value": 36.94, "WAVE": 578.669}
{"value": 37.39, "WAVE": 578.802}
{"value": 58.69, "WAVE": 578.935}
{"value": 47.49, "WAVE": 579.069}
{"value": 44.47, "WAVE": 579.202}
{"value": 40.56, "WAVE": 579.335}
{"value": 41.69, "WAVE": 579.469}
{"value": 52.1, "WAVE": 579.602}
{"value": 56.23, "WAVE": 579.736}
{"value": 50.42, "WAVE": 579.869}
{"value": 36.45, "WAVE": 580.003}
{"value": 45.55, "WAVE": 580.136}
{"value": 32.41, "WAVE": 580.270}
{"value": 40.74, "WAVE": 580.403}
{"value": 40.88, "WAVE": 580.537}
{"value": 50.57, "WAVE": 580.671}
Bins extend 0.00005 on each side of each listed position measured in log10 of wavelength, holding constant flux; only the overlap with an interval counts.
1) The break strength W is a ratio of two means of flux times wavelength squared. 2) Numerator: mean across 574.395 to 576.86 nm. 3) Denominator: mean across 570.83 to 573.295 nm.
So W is 1.1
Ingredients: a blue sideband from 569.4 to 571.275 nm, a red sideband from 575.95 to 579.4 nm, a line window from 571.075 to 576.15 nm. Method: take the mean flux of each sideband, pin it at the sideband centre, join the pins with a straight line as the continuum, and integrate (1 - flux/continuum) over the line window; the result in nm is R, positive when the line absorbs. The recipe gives 0.05 nm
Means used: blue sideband 41.1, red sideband 40.6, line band 40.4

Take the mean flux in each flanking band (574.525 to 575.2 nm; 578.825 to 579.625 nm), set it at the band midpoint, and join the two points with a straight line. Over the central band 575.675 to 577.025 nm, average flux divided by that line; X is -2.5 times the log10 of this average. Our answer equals 0.029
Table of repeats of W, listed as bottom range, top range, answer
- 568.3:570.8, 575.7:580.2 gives 1.06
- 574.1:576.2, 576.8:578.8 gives 0.91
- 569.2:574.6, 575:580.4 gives 1.03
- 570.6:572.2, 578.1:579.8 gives 1.14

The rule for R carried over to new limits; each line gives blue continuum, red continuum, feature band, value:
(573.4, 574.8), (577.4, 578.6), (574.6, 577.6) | -0.18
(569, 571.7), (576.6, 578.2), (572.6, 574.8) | -0.17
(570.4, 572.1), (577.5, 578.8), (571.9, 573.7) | -0.18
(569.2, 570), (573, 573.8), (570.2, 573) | 0.14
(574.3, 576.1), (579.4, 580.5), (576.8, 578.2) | 0.14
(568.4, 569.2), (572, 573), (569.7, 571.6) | -0.01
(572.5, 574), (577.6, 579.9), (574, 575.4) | 0.00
